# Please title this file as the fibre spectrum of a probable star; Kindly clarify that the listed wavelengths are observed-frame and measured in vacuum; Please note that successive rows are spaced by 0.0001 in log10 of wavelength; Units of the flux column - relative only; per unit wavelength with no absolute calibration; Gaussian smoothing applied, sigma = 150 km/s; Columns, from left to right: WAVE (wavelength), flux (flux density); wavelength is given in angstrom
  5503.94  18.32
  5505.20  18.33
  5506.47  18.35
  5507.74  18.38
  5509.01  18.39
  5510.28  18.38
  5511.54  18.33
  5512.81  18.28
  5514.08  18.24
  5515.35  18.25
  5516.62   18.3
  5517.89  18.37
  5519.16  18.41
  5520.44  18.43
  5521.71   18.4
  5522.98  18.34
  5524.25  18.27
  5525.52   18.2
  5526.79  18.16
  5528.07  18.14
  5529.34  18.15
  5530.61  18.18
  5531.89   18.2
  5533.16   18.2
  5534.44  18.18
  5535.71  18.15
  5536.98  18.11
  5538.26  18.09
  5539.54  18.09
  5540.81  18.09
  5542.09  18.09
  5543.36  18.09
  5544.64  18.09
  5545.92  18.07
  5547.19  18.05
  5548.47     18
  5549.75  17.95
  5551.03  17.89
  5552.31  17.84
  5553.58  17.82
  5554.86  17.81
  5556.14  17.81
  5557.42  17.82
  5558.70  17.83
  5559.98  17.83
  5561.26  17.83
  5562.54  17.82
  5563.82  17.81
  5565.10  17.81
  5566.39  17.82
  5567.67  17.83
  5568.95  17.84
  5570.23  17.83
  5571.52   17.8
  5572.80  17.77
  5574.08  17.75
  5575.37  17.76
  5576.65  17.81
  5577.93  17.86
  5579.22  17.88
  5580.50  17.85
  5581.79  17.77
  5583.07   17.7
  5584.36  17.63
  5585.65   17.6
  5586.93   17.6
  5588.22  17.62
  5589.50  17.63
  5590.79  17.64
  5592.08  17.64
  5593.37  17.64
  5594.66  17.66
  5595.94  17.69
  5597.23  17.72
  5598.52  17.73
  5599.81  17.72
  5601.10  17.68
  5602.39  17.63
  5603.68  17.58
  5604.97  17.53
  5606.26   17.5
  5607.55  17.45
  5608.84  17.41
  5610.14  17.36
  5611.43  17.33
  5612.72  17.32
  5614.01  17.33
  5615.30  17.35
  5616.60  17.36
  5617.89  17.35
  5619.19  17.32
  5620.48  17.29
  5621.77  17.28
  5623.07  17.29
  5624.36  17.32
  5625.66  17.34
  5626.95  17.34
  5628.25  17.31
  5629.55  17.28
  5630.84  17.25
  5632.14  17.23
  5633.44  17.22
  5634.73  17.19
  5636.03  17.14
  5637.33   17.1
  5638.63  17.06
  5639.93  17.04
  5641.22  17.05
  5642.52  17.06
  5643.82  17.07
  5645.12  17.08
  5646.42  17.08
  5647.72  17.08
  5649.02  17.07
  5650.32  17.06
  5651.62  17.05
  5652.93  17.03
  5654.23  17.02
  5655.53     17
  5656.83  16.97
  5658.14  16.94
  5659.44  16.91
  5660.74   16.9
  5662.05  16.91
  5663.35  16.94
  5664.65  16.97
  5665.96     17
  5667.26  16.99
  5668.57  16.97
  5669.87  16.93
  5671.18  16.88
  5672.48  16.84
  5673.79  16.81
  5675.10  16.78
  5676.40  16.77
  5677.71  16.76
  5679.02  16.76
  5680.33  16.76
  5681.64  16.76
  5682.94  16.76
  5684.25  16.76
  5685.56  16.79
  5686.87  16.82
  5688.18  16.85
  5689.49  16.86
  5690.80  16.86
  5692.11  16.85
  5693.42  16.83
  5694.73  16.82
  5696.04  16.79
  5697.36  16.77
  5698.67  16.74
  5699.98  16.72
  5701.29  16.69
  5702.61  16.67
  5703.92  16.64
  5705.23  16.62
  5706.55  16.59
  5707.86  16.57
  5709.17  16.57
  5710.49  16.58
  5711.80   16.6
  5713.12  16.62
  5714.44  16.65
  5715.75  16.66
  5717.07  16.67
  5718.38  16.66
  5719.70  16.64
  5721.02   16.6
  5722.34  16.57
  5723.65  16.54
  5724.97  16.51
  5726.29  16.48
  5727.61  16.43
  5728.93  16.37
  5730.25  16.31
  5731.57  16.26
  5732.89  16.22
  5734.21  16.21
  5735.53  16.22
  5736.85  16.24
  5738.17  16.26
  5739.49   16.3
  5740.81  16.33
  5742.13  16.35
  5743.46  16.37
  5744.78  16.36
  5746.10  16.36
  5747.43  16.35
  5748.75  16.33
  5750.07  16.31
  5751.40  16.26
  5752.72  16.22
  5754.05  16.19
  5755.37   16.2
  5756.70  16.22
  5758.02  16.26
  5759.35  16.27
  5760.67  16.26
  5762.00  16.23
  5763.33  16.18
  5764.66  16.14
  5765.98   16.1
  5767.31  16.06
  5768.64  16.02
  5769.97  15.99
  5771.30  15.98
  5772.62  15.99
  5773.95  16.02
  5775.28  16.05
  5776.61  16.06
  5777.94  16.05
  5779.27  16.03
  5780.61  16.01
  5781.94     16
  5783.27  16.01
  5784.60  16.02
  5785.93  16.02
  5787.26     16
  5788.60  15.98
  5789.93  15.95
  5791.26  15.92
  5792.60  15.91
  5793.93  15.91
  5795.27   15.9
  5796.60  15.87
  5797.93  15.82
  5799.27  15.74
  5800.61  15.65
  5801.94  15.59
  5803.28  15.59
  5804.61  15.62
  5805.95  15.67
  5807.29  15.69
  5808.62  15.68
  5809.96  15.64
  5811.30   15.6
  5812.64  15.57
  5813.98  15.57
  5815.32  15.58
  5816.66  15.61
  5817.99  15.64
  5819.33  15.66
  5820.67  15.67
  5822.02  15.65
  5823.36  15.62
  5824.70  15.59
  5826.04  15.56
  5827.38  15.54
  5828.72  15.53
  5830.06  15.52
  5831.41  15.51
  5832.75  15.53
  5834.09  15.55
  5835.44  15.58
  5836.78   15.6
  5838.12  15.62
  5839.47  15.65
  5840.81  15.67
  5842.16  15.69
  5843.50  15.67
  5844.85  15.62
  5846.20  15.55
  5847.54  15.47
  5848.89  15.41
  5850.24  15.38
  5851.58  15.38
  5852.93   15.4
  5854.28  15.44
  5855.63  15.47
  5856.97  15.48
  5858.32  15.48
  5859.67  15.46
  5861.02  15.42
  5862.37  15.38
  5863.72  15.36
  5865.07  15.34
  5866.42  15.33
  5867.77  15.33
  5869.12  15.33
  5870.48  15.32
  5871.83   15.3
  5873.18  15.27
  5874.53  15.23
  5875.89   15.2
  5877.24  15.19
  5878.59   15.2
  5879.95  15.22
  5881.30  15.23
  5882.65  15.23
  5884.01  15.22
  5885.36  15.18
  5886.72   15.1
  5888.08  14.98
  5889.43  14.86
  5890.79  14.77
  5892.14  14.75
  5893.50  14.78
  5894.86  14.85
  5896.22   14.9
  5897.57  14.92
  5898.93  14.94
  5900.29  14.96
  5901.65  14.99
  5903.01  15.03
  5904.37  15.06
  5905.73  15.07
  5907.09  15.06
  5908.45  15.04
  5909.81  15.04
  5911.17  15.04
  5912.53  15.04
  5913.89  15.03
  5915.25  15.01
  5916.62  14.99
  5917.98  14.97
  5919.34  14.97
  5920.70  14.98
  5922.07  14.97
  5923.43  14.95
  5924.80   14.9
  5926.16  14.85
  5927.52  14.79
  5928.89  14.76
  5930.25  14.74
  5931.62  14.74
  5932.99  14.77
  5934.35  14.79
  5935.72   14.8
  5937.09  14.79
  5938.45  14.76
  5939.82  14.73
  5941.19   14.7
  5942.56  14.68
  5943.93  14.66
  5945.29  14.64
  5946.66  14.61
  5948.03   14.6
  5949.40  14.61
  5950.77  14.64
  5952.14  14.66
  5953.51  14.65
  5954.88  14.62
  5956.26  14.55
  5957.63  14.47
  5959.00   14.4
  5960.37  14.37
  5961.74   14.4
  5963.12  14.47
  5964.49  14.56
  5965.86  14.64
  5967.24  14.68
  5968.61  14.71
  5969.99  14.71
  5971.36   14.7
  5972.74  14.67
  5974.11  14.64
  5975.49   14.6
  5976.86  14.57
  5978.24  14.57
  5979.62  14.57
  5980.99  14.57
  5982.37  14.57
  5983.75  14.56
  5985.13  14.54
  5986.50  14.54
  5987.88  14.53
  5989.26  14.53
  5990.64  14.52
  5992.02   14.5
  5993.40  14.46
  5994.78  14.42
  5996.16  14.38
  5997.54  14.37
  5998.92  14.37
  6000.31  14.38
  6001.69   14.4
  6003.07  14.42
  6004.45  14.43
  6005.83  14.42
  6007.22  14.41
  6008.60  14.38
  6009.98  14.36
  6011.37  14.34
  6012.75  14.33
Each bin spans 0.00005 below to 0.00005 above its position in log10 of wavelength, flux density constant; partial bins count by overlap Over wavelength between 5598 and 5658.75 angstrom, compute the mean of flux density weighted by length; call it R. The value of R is 17.3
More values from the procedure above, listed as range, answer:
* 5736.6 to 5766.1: 16.3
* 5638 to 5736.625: 16.8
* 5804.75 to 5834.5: 15.6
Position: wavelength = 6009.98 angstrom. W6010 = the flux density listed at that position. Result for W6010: 14.36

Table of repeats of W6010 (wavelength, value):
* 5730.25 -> 16.31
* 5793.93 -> 15.91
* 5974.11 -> 14.64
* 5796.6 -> 15.87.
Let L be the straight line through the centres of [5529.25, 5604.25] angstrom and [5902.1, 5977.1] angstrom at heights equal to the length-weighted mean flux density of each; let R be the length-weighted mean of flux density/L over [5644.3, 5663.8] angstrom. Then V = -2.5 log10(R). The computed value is 0.008 mag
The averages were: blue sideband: 17.9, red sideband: 14.8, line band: 17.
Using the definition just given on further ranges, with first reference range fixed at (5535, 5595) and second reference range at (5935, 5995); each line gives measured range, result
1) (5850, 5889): 0.005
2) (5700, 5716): 0.004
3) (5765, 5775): 0.009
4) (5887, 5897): 0.024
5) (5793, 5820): 0.014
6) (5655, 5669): 0.007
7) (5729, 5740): 0.014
